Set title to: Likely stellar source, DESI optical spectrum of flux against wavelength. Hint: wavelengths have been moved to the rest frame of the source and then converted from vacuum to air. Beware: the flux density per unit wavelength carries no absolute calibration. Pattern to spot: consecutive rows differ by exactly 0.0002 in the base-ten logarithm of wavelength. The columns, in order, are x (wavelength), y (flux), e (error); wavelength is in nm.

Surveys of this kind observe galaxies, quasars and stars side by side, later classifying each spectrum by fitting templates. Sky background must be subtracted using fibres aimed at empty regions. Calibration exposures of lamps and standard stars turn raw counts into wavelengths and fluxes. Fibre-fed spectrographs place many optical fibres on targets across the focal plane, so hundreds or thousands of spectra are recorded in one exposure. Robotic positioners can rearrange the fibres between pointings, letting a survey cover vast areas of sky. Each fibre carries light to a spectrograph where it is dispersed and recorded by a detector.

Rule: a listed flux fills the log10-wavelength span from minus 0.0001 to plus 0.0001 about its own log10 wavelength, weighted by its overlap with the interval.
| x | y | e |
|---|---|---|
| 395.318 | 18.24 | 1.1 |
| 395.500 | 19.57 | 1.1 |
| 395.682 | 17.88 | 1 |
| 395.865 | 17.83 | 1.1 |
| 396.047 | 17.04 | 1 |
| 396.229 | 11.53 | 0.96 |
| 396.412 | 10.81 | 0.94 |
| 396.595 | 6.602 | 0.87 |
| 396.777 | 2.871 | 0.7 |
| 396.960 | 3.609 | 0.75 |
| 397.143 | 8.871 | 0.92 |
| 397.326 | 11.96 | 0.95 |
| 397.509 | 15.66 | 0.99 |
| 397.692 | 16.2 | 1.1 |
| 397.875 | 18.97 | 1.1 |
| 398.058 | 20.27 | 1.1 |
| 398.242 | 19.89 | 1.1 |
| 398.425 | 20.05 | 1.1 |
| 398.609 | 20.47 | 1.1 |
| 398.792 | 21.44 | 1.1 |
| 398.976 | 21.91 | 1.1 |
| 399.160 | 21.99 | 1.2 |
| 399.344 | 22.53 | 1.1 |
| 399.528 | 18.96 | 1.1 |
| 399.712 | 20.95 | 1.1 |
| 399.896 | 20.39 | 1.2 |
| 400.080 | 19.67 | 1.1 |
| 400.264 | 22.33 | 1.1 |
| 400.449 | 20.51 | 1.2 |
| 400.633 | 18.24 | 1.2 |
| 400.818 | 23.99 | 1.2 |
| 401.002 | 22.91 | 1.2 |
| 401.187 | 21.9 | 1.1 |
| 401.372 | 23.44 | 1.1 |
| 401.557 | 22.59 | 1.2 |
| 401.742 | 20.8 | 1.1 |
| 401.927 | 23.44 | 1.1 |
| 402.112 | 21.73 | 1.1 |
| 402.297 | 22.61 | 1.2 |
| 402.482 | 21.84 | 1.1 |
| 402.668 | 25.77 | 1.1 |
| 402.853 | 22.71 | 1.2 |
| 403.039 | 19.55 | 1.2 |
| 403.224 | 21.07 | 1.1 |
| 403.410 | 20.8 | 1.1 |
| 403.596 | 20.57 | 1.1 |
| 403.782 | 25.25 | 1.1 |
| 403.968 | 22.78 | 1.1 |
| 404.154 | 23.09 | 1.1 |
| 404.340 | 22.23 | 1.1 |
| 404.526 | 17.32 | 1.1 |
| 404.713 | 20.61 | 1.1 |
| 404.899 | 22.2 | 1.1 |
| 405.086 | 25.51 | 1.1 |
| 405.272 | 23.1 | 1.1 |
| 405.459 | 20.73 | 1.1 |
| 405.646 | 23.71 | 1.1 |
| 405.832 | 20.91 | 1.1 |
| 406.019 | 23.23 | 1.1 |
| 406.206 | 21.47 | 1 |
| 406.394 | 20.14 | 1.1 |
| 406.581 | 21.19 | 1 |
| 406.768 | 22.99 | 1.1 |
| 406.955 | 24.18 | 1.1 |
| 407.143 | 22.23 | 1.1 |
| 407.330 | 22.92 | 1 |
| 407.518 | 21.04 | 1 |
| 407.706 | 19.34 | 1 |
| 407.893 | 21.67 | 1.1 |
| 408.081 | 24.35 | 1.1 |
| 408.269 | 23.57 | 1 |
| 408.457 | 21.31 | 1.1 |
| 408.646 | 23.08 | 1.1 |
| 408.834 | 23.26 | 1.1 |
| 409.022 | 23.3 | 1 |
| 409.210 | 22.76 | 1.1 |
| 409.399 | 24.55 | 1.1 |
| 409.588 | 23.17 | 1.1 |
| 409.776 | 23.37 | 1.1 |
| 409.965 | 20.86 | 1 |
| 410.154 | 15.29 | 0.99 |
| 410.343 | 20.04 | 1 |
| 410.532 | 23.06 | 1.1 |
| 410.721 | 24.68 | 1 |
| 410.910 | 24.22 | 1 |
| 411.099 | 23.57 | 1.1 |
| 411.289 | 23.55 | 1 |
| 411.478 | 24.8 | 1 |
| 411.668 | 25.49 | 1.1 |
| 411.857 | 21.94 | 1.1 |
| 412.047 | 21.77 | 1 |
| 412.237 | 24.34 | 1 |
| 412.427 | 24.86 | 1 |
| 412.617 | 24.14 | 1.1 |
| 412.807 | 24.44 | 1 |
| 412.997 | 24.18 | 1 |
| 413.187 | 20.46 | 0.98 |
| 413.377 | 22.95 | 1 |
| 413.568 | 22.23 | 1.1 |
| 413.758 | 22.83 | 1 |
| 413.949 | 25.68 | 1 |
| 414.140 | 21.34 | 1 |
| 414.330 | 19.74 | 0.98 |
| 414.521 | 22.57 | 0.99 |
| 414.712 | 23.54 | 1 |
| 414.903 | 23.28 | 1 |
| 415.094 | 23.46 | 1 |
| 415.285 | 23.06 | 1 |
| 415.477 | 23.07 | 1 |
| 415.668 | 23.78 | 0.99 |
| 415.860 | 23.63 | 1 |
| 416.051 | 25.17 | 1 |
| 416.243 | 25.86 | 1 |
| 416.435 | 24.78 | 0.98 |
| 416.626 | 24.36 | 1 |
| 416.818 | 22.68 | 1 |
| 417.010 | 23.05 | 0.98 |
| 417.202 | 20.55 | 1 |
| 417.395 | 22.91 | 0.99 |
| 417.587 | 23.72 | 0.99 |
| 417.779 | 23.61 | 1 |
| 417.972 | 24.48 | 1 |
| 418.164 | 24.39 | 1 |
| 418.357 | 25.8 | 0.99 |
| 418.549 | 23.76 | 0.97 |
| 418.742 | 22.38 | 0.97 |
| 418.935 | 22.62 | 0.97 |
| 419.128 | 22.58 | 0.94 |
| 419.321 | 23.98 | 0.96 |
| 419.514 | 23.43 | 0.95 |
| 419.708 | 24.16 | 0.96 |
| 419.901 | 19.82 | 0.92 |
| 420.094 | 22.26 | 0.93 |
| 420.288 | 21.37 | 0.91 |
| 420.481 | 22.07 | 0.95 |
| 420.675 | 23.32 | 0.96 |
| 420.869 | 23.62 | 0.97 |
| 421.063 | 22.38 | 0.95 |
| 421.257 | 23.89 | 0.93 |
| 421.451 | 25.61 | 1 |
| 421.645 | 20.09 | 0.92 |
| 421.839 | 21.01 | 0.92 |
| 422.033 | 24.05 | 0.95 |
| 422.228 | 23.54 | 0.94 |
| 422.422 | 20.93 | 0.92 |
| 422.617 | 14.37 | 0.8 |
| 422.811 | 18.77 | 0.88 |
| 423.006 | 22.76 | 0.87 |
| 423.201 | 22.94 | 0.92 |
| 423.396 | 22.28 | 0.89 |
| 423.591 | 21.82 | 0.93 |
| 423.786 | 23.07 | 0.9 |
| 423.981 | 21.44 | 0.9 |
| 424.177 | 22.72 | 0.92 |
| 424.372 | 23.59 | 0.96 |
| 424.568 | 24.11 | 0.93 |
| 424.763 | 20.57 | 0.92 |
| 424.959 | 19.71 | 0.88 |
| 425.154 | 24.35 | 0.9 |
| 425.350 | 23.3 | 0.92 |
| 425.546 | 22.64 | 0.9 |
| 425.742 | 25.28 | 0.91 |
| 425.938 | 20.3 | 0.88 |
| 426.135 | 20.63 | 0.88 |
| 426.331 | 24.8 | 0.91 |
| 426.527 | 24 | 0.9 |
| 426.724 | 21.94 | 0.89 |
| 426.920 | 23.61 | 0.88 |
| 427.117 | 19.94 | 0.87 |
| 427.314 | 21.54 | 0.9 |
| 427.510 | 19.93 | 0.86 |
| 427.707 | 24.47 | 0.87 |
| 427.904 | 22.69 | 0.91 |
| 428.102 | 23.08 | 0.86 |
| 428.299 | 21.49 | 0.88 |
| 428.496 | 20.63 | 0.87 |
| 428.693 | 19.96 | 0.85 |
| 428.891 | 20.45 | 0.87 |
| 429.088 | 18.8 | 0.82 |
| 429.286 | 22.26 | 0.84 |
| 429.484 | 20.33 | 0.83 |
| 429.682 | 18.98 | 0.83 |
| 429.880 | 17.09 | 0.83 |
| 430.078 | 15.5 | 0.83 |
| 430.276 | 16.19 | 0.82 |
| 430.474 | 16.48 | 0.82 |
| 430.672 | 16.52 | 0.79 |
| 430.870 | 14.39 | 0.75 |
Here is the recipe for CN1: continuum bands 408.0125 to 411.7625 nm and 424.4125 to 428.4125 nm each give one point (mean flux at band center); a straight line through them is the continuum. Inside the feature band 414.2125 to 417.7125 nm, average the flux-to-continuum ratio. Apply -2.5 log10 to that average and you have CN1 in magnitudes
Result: -0.03 mag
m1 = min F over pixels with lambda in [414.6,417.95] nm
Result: 20.55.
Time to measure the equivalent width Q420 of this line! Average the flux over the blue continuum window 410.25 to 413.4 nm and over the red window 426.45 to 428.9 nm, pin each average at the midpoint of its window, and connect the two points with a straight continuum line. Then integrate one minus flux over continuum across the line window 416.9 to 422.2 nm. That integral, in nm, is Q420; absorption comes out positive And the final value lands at -0.08 nm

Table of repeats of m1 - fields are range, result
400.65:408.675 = 17.32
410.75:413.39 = 20.46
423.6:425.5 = 19.71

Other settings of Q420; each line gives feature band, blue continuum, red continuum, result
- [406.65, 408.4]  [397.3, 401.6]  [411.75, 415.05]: -0.04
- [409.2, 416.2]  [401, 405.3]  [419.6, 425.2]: -0.29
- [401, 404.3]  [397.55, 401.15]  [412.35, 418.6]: -0.19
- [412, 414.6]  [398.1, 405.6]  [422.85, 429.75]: -0.14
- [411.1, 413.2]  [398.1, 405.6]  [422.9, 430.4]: -0.21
